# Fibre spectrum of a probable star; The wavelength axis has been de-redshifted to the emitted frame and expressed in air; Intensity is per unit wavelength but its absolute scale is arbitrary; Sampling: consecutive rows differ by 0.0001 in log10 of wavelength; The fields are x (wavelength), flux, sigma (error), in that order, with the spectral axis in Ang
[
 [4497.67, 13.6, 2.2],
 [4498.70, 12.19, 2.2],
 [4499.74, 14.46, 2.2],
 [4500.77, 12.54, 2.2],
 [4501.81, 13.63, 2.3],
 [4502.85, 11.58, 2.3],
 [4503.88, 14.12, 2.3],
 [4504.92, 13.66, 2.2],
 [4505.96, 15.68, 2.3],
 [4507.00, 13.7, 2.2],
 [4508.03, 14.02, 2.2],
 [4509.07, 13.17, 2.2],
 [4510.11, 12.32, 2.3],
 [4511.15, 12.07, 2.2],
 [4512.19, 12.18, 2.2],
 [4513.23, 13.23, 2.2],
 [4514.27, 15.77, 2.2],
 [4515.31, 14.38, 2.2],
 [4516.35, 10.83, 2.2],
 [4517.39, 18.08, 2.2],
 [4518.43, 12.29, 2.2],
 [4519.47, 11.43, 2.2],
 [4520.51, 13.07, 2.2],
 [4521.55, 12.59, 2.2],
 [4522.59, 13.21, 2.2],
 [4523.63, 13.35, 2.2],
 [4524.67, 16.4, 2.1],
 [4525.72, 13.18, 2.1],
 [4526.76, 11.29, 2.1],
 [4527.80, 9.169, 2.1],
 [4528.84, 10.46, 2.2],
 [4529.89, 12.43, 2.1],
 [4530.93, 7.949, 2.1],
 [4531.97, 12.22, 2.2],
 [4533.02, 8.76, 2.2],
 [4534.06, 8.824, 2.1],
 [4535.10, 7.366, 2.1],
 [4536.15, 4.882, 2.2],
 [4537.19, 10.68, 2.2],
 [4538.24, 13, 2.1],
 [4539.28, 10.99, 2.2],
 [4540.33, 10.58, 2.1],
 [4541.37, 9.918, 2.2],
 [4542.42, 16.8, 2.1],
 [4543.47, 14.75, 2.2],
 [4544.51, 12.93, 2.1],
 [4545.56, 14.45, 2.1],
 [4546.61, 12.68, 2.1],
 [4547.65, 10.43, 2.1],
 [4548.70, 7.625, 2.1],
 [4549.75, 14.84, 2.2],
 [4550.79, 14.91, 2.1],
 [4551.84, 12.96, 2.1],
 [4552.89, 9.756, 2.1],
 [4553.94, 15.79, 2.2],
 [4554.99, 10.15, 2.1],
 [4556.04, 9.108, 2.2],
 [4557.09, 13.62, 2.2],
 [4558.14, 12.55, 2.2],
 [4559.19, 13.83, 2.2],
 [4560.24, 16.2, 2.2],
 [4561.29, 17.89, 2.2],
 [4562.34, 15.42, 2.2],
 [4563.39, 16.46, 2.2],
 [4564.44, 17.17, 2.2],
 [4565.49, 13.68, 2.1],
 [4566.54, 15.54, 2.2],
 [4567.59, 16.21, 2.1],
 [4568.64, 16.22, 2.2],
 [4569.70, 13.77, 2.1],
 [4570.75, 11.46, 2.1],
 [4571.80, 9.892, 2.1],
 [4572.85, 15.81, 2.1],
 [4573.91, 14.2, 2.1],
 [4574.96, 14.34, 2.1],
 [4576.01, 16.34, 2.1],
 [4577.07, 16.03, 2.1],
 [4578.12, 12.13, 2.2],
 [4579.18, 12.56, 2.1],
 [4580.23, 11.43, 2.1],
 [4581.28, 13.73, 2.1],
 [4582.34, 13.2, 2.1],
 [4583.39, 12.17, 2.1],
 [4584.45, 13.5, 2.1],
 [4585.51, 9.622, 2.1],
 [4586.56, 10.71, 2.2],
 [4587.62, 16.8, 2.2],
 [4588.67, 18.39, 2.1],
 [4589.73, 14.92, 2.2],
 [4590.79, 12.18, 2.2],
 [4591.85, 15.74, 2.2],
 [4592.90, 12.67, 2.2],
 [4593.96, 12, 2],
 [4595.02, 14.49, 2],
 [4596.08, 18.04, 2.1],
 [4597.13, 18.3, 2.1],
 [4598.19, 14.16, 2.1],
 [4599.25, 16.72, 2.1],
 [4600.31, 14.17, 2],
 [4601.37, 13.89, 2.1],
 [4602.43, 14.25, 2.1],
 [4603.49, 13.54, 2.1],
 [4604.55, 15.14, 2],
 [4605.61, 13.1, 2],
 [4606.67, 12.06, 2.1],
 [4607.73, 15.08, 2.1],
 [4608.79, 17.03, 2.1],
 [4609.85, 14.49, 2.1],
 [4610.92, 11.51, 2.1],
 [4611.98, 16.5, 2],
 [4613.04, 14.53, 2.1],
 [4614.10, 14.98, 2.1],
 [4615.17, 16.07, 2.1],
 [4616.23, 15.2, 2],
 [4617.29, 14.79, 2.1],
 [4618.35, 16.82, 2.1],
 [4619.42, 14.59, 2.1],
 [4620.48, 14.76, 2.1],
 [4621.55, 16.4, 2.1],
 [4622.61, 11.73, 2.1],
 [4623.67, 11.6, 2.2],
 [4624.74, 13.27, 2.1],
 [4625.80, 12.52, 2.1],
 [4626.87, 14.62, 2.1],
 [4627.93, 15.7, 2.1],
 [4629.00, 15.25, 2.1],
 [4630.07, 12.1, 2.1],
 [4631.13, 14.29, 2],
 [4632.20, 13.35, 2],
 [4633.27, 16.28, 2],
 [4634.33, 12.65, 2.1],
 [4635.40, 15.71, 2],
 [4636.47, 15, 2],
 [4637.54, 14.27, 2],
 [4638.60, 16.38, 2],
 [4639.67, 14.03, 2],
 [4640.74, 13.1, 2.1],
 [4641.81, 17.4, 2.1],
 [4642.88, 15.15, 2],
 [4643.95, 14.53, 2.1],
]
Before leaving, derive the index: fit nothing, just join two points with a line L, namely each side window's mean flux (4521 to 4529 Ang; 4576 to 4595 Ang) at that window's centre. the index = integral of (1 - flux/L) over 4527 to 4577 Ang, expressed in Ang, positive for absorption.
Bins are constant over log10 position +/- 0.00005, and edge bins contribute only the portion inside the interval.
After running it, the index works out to 1.23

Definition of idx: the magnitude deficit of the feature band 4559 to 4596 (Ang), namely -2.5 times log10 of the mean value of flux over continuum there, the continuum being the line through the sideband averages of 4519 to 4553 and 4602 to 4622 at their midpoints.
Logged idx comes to -0.072 mag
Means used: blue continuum 11.7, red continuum 14.8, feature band 14.2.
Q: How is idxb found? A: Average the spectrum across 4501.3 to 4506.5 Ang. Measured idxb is 13.7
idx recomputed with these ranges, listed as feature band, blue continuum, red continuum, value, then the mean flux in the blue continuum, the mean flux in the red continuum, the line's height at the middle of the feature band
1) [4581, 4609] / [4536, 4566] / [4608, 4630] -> -0.018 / 13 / 14.6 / 14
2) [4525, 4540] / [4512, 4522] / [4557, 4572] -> 0.337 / 13.4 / 14.8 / 13.9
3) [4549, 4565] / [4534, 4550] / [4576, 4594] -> -0.155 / 11.3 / 13.5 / 12.1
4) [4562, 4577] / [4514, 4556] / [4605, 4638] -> -0.145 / 12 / 14.4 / 12.9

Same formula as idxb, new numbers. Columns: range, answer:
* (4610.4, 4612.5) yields 14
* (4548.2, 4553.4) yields 12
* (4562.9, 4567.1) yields 15.7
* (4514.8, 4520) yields 13.4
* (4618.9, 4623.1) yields 14.4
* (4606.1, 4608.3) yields 13.6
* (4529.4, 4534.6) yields 10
